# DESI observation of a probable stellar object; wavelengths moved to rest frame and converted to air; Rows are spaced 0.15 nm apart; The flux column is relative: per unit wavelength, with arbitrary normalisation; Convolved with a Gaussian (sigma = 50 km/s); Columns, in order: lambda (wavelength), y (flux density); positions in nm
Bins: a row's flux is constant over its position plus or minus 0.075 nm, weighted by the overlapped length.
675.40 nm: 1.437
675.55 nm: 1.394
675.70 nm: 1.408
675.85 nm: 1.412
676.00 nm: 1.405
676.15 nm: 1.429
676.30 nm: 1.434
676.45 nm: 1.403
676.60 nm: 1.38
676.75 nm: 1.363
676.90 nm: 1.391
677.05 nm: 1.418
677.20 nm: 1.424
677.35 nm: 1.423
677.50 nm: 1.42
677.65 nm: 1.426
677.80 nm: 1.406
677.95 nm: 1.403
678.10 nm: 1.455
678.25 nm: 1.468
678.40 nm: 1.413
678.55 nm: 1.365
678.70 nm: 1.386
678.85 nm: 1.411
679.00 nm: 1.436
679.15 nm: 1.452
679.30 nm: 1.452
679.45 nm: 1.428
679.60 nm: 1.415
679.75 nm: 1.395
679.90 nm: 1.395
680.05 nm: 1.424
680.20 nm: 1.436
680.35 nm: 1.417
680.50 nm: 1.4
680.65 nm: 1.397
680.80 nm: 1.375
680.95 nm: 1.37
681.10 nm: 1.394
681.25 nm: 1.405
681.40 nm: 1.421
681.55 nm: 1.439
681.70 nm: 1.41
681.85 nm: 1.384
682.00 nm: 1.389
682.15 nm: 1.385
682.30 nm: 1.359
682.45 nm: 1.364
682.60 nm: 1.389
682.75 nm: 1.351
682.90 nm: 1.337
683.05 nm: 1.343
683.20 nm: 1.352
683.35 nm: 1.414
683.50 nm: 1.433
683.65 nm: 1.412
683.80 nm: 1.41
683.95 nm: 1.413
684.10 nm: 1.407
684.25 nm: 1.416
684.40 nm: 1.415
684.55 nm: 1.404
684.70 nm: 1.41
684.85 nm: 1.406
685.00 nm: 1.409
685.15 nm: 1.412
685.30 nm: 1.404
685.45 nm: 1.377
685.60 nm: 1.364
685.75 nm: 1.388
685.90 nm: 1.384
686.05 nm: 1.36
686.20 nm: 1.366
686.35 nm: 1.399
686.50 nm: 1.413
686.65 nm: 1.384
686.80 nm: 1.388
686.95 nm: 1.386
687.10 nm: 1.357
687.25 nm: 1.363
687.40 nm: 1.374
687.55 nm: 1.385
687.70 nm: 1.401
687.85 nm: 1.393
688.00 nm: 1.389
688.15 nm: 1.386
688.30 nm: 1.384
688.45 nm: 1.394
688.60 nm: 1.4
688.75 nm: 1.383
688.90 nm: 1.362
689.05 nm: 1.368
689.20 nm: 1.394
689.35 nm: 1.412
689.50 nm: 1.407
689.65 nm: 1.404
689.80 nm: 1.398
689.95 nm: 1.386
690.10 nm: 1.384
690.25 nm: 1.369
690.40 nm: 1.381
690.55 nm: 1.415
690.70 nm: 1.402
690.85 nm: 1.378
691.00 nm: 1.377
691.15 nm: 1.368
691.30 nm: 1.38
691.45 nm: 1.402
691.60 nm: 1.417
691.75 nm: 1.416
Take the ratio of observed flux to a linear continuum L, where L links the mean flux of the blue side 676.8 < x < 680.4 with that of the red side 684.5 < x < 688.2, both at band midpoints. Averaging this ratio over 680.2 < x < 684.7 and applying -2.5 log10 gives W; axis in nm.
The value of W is 0.007 mag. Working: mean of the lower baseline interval 1.42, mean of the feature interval 1.39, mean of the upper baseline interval 1.39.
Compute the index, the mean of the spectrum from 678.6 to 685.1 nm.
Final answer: 1.4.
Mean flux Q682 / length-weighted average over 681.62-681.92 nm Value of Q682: 1.4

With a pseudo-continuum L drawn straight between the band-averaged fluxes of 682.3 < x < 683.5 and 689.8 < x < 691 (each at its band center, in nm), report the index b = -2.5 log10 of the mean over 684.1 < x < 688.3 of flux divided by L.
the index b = -0.01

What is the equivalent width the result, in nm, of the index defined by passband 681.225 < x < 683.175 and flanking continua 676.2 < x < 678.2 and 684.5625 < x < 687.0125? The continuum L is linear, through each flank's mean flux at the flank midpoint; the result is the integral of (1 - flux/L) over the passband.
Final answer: 0.03 nm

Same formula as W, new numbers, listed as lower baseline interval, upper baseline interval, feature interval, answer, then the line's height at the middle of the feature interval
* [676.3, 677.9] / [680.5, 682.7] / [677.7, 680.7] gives -0.01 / 1.4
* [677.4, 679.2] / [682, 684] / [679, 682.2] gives -0.01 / 1.4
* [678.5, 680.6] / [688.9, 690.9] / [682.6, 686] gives 0.01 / 1.4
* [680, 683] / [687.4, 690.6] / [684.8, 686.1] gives 0.00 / 1.39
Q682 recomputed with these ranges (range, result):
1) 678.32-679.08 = 1.4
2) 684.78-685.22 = 1.41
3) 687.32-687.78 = 1.39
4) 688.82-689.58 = 1.39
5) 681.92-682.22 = 1.39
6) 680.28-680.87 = 1.4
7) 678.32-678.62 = 1.39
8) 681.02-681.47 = 1.41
